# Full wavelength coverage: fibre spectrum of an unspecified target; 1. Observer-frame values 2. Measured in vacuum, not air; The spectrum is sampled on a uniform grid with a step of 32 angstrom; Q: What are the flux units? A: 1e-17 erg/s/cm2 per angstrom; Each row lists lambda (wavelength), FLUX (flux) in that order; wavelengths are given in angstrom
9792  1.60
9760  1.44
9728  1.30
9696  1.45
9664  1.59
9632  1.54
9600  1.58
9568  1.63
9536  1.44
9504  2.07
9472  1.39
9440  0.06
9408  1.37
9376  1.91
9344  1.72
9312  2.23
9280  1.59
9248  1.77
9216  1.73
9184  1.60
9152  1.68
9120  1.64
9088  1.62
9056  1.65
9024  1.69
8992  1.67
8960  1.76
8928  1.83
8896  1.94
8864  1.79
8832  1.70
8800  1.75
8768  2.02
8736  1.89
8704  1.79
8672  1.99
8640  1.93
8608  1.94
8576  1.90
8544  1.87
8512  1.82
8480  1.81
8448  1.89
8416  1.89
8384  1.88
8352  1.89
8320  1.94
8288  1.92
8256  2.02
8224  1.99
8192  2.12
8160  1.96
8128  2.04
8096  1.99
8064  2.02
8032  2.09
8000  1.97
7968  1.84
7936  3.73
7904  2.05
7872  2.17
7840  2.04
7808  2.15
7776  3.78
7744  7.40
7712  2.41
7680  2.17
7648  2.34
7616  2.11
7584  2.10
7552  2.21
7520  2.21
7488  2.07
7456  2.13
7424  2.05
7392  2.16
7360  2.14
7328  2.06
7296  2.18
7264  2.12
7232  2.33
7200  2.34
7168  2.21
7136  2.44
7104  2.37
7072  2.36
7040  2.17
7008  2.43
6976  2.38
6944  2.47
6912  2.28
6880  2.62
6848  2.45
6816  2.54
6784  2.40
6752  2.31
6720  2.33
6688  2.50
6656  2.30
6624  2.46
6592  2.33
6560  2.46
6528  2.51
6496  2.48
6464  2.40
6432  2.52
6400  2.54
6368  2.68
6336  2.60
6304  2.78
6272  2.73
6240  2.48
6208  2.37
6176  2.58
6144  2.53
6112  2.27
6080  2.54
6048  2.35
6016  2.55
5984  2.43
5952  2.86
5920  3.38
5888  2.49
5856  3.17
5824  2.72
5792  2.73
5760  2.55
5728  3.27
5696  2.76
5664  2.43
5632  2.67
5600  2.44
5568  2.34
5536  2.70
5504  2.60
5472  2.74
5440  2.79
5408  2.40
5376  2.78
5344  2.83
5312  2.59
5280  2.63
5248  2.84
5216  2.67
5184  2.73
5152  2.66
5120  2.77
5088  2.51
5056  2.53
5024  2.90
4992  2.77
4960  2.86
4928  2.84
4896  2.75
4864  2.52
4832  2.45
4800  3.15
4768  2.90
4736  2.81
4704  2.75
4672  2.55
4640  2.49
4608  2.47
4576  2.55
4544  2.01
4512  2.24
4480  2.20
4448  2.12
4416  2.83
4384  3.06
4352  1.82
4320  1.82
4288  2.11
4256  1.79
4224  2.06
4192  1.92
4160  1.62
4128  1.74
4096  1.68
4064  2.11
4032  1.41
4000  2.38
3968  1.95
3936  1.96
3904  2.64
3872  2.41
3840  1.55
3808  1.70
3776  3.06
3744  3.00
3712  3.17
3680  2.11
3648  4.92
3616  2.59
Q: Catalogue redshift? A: 0.18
